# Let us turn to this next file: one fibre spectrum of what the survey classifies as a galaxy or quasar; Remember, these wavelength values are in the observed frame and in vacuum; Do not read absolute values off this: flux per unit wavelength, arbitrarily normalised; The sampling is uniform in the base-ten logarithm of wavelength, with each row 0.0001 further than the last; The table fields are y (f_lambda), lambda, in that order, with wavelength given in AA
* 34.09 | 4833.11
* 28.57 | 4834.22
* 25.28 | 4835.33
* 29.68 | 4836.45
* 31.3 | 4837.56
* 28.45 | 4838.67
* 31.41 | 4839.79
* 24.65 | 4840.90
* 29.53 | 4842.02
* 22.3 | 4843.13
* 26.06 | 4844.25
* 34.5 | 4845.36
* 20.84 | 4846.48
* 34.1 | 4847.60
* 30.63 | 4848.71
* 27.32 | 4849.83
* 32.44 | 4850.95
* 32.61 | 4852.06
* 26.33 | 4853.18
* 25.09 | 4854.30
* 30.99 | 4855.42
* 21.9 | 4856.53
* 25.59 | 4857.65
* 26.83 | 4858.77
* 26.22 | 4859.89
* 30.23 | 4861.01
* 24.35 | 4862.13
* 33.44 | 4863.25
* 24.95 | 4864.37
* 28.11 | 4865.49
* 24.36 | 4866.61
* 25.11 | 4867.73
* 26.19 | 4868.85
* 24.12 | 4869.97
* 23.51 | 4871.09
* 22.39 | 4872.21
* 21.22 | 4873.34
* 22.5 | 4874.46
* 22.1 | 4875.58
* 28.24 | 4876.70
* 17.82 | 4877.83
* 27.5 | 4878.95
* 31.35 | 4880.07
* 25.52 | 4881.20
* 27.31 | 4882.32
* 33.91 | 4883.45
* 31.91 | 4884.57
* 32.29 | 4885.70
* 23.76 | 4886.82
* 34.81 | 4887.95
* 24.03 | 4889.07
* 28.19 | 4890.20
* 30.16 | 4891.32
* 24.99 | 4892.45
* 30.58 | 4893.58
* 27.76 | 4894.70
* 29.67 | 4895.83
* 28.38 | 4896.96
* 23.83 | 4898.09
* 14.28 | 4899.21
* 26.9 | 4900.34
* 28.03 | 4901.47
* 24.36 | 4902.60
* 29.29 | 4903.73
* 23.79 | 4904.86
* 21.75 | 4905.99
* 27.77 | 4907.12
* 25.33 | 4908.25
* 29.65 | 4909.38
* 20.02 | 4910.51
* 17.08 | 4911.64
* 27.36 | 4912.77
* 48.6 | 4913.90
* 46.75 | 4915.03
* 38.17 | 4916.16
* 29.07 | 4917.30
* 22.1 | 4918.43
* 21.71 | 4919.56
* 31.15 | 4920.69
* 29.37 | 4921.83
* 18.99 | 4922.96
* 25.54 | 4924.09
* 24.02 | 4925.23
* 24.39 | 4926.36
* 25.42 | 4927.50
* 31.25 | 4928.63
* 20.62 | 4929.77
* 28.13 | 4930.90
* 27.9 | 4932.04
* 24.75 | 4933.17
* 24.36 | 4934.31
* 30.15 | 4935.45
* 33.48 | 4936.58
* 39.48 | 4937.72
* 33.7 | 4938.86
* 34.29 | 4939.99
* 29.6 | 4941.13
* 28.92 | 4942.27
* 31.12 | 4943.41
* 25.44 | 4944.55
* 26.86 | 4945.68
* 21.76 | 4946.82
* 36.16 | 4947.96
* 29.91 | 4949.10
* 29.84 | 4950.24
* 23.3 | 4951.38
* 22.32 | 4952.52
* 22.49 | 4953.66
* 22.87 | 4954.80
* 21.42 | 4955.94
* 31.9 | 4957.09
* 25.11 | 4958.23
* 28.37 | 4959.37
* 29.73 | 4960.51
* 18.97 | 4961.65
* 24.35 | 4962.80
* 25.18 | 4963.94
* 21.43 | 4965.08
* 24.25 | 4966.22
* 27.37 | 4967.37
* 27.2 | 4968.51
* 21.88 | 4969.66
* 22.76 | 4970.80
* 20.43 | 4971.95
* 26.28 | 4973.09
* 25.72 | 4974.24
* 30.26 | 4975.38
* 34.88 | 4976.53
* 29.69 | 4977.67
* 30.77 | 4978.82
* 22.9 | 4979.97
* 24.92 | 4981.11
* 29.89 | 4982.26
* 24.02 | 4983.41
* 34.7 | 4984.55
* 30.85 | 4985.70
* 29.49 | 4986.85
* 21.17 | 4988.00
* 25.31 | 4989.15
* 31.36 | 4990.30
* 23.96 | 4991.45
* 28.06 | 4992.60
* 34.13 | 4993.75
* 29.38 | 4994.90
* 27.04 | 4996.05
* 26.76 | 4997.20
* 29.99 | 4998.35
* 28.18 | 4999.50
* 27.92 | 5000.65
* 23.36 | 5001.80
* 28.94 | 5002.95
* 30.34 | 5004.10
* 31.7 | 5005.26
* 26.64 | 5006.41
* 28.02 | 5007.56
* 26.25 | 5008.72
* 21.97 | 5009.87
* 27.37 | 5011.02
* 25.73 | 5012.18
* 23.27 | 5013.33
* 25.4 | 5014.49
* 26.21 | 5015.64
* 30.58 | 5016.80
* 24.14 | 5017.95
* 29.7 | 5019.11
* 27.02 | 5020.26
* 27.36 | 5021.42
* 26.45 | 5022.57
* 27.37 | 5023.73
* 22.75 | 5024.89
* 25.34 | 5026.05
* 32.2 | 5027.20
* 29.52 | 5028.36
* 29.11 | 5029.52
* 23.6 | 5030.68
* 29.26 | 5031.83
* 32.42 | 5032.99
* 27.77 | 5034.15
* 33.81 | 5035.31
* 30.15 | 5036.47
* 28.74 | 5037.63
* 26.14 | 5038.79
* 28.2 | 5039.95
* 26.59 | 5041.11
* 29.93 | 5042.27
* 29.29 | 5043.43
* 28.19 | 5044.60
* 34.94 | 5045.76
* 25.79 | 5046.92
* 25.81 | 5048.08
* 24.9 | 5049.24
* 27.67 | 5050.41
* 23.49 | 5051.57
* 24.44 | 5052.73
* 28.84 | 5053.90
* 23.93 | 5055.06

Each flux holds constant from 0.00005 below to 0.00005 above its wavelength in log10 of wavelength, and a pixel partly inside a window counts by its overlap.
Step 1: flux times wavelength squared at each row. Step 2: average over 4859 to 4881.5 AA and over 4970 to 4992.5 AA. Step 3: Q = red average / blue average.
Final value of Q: 1.1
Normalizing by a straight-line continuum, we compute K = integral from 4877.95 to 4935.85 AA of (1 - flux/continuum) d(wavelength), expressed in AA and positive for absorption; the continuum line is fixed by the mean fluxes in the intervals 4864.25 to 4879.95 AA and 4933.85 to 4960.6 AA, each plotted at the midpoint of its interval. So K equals -2.8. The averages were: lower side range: 24.3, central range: 27.4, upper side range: 28.4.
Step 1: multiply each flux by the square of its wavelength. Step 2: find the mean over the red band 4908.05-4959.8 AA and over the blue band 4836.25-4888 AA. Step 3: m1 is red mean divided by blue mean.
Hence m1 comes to 1.1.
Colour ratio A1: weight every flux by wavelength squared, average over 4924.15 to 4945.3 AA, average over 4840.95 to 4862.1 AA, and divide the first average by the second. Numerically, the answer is 1.07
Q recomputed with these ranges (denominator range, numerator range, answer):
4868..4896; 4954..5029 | 1.05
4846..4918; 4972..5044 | 1.07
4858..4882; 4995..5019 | 1.12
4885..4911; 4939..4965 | 1.03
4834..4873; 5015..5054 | 1.10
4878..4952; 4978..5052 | 1.03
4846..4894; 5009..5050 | 1.09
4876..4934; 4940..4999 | 1.01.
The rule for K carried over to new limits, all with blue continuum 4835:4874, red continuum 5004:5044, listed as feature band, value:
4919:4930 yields 0.8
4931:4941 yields -1.2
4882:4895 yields -0.9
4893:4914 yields 1.0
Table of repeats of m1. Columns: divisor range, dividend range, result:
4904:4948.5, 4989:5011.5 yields 1.01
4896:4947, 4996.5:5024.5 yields 1.01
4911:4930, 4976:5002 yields 1.02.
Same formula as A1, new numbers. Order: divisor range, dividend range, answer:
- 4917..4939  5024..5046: 1.10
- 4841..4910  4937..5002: 1.06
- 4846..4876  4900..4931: 1.06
